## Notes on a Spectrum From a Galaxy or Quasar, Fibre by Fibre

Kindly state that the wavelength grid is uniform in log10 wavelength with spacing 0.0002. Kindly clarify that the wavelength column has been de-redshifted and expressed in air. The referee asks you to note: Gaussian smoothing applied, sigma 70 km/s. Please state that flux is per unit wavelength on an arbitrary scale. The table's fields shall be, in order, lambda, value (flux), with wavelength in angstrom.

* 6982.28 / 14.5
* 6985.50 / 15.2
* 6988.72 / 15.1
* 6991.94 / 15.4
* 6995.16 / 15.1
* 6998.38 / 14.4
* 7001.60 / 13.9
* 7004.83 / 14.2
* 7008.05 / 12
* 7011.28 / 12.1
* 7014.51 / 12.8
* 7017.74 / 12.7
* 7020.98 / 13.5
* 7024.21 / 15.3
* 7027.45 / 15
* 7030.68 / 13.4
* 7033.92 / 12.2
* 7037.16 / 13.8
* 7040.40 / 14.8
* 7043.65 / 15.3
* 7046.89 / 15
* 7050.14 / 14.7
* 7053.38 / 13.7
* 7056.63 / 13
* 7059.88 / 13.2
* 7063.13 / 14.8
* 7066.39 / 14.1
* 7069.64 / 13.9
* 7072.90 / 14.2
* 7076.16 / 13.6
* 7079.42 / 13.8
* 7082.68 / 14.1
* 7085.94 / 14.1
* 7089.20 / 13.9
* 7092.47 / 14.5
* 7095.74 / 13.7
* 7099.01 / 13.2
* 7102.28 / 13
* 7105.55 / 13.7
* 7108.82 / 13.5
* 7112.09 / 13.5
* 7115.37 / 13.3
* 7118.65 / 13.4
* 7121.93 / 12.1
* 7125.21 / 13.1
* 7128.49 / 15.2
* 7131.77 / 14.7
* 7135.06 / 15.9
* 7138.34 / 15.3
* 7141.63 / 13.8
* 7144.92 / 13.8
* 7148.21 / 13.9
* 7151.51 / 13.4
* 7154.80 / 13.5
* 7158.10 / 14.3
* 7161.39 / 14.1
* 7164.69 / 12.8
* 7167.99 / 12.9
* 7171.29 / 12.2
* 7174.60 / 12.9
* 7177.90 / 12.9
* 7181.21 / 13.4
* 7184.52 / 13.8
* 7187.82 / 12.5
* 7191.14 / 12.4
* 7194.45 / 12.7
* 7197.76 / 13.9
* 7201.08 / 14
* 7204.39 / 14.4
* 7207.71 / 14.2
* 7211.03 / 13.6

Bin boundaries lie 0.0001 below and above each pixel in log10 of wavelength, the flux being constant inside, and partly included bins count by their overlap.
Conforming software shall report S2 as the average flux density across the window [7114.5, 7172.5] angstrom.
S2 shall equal 13.8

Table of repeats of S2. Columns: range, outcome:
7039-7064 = 14.3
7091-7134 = 13.6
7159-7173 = 13.1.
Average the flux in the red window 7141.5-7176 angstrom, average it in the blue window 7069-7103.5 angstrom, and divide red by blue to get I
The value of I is 1.0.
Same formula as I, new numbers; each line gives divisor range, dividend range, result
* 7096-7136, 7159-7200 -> 0.96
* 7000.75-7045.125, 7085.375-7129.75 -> 0.99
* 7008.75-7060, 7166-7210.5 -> 0.96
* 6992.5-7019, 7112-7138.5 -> 1.04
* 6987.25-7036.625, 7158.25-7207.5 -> 0.96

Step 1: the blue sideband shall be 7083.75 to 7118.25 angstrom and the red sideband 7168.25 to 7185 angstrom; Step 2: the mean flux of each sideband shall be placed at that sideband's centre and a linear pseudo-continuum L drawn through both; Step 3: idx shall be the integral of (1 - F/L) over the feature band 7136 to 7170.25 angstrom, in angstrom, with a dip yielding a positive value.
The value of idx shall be -1.6 angstrom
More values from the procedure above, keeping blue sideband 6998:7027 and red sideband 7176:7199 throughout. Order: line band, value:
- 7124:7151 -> -2.6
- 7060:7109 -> -2.1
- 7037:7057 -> -1.6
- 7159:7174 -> 0.1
